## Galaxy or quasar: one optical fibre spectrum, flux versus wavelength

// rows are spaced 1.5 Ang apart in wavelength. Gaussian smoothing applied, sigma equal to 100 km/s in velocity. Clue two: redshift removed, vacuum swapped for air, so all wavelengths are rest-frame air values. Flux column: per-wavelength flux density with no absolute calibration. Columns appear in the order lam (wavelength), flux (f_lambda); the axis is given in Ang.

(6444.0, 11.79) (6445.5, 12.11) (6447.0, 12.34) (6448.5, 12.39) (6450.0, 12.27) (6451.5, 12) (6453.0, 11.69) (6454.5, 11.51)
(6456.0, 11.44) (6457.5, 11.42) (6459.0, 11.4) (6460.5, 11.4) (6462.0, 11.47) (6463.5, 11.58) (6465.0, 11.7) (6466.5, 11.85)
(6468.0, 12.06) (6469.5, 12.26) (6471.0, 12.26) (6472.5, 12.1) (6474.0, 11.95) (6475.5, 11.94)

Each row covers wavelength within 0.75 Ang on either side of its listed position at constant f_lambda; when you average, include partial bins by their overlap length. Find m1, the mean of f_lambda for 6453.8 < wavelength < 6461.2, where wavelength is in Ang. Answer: 11.4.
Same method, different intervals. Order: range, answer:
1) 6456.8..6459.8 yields 11.4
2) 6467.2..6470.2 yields 12.2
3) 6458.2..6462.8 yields 11.4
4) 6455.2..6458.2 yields 11.4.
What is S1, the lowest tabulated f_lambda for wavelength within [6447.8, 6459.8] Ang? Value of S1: 11.4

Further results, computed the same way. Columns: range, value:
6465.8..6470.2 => 11.85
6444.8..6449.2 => 12.11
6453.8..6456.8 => 11.44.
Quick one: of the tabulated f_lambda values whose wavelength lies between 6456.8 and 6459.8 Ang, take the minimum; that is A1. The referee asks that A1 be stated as 11.4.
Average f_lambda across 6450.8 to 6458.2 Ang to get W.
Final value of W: 11.6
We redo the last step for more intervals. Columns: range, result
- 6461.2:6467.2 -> 11.6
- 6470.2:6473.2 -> 12.2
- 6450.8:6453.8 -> 11.8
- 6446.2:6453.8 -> 12.1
